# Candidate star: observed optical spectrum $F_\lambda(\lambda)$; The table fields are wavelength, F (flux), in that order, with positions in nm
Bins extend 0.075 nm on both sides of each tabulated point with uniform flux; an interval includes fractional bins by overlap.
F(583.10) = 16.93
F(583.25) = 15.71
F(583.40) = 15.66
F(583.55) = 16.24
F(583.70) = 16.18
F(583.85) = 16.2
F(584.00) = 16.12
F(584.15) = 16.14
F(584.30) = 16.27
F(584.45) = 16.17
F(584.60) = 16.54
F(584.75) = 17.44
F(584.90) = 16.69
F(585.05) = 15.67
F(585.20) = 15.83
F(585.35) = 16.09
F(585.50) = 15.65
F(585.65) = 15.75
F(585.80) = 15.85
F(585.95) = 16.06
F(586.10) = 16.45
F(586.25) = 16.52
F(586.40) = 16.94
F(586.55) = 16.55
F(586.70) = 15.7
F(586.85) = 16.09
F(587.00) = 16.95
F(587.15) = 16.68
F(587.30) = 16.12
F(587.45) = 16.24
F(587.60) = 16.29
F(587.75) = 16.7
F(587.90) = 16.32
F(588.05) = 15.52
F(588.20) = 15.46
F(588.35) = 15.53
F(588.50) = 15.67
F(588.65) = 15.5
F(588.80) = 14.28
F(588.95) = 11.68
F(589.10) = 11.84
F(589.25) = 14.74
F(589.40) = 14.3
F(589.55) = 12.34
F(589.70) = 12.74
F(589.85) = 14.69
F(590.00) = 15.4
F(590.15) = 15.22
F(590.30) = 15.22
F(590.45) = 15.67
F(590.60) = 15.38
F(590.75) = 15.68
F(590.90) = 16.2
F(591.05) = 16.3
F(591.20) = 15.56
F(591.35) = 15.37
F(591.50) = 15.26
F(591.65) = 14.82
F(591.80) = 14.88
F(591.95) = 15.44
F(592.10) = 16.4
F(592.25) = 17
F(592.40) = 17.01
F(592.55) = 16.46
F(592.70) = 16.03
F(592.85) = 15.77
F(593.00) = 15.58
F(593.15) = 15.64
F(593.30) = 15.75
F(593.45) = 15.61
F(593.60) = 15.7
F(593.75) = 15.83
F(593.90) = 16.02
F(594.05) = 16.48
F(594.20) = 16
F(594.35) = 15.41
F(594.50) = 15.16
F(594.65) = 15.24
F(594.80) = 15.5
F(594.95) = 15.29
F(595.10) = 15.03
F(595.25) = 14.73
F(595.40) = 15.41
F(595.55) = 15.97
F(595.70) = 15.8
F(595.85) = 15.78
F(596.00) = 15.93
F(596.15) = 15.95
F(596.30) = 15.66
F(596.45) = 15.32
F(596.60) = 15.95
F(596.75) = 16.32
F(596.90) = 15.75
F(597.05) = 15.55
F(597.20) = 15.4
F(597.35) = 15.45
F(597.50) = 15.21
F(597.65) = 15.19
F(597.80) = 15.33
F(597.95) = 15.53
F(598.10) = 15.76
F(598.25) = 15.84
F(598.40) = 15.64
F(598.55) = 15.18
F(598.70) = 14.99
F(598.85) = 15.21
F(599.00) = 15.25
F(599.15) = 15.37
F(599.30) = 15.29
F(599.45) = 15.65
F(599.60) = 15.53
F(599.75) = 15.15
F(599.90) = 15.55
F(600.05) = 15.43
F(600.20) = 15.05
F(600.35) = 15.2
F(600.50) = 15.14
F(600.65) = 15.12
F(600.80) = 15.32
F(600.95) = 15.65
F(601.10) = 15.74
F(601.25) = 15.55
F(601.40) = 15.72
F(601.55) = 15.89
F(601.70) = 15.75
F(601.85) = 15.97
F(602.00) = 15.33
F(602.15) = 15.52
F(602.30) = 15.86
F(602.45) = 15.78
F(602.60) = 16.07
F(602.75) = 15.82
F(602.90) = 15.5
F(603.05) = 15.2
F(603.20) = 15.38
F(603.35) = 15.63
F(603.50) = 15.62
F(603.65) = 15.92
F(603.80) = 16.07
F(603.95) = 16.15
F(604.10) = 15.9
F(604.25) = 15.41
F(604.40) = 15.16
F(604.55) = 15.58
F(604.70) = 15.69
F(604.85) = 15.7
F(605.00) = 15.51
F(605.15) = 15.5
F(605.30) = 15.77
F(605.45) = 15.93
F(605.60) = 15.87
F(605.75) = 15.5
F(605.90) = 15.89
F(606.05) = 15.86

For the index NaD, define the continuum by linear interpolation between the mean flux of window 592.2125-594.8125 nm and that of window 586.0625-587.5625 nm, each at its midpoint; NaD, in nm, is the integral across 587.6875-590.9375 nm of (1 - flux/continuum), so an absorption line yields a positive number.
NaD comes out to 0.29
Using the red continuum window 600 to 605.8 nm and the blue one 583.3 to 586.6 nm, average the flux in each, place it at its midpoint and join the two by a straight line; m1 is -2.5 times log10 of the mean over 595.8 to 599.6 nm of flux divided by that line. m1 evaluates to 0.017 mag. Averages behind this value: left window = 16.2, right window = 15.6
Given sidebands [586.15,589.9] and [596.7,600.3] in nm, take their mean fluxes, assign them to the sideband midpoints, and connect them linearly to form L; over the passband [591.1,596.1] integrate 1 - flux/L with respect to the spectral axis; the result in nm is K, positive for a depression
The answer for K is -0.111 nm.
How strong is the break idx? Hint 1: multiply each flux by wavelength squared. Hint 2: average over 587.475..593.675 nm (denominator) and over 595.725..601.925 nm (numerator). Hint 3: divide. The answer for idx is 1.04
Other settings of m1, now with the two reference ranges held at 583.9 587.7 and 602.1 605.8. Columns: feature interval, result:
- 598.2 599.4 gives 0.04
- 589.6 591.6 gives 0.06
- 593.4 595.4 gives 0.03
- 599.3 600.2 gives 0.03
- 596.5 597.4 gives 0.01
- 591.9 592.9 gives -0.02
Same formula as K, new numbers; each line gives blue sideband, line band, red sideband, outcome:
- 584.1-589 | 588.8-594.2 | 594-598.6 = 0.18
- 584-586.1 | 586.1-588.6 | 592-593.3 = 0.00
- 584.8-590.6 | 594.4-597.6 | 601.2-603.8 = 0.01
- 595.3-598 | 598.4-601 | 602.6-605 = 0.06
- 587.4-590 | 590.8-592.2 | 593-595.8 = -0.04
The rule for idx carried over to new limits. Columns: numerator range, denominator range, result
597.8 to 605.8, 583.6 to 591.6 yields 1.05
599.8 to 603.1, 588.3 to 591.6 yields 1.10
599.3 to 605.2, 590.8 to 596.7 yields 1.02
